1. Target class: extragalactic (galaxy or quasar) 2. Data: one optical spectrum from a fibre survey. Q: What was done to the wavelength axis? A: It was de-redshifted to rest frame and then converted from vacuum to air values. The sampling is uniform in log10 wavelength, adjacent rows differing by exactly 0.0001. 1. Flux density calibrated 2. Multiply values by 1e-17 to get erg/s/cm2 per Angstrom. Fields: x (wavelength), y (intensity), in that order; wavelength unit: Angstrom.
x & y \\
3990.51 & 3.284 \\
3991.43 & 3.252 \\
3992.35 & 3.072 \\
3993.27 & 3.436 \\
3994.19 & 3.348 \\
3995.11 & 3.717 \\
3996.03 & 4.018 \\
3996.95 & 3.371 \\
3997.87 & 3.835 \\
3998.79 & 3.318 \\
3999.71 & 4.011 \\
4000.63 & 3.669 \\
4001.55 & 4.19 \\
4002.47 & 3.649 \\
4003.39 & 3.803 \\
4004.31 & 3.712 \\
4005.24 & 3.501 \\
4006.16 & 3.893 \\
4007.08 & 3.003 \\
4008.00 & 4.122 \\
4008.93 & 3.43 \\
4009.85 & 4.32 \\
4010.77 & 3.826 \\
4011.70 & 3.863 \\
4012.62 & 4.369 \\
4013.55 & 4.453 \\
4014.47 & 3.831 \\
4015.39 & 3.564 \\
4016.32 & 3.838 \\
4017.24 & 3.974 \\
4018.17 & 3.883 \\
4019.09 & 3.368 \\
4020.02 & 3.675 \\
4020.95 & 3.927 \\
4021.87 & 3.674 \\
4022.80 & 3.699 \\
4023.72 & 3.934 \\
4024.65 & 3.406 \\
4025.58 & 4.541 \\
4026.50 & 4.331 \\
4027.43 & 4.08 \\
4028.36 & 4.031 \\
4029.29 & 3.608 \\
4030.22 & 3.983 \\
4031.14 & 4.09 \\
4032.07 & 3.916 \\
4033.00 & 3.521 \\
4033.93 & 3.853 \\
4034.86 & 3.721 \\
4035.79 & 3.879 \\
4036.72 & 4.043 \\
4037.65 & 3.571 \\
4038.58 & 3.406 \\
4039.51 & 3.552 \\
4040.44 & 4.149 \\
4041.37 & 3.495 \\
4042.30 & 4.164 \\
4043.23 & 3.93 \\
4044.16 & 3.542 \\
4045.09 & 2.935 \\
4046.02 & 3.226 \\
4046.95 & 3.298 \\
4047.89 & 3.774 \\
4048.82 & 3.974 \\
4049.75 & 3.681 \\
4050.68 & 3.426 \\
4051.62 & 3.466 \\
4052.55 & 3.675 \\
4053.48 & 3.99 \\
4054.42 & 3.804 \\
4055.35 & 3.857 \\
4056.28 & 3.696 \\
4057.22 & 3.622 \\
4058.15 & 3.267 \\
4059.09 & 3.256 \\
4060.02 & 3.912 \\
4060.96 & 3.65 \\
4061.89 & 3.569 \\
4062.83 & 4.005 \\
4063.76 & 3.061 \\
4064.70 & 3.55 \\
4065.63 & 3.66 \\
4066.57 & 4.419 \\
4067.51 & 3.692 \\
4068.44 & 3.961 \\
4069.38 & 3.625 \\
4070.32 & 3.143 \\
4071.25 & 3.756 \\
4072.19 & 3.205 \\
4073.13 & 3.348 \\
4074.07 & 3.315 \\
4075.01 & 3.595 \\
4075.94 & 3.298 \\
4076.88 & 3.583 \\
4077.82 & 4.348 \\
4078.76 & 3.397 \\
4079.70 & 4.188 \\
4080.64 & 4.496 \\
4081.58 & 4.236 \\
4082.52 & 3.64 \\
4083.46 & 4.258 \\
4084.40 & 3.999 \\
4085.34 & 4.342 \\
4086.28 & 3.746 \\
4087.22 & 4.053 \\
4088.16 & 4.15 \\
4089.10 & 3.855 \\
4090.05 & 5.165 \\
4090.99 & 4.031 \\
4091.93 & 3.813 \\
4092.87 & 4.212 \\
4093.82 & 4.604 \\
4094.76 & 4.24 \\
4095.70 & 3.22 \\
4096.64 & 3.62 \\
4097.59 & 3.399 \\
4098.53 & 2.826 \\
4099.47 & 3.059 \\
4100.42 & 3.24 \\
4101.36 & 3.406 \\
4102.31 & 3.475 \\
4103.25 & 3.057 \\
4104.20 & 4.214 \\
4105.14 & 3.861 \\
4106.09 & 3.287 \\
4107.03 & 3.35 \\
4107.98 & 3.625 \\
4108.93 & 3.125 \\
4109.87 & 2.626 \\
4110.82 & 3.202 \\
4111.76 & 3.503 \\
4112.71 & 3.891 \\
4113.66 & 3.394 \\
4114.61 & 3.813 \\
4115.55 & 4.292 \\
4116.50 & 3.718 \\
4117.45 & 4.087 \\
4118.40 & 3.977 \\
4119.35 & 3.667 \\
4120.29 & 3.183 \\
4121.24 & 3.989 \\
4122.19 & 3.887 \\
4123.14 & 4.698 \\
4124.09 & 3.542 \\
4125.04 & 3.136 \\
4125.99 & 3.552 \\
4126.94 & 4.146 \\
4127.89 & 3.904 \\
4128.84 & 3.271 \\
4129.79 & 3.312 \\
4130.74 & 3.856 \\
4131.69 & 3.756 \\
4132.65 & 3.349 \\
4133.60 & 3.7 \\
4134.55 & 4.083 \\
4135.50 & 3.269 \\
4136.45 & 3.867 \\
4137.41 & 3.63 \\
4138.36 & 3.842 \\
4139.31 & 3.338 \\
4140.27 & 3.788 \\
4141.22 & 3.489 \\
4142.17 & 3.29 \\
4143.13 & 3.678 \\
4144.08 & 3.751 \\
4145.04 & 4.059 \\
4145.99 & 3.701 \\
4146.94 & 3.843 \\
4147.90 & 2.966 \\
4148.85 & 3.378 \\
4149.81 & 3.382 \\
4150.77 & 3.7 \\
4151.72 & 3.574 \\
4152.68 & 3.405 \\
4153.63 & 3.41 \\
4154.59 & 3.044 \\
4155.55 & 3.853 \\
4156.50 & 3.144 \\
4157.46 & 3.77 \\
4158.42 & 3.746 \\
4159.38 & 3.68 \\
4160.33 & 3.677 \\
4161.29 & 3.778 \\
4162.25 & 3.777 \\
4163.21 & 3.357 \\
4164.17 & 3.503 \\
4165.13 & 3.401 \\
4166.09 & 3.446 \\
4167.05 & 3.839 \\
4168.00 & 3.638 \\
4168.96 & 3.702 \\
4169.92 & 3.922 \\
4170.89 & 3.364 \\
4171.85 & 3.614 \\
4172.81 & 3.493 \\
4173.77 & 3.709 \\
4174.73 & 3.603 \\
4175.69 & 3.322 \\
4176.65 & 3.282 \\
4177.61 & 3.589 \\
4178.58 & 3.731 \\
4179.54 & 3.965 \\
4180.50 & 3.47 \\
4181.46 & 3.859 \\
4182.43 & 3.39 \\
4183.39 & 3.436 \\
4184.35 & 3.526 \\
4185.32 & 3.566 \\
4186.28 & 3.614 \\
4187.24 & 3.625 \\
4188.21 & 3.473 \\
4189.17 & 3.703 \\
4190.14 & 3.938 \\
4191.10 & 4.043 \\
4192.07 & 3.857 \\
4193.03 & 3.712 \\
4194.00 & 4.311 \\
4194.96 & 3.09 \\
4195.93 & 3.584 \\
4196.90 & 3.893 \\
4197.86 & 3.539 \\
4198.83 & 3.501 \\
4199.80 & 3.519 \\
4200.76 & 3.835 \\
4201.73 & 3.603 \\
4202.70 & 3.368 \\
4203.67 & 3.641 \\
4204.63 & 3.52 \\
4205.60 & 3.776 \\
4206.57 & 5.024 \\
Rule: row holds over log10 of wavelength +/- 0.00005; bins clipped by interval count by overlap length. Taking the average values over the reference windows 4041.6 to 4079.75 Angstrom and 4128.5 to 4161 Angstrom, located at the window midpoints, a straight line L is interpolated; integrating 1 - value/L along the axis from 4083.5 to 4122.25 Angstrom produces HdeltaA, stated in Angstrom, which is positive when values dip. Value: -1.2 Angstrom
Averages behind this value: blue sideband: 3.62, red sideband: 3.58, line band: 3.72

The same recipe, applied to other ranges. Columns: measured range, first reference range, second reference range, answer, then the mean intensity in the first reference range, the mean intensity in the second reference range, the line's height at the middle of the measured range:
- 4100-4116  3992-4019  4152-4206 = 0.78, 3.76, 3.61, 3.67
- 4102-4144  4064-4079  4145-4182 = -0.46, 3.61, 3.58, 3.59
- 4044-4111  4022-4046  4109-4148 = 1.17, 3.8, 3.66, 3.74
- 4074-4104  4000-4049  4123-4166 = -1.04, 3.8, 3.6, 3.69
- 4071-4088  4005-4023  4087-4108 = -0.38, 3.82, 3.73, 3.75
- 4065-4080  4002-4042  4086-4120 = 0.35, 3.83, 3.69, 3.74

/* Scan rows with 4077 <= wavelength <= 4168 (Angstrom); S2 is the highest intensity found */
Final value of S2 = 5.165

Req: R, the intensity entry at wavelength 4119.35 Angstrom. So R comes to 3.667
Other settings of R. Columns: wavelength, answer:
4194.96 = 3.09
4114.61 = 3.813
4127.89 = 3.904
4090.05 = 5.165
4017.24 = 3.974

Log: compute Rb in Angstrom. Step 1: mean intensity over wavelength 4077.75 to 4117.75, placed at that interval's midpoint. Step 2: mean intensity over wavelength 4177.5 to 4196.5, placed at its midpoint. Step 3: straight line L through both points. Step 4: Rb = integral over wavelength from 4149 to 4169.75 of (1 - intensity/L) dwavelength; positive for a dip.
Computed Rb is 0.8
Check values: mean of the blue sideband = 3.76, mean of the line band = 3.57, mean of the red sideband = 3.68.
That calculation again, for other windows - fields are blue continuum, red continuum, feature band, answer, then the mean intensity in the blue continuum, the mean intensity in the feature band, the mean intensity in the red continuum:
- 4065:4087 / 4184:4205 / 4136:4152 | 0.5 Angstrom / 3.8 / 3.6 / 3.66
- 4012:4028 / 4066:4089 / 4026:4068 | 1.7 Angstrom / 3.92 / 3.72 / 3.82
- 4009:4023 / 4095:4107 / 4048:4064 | 0.0 Angstrom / 3.87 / 3.65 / 3.41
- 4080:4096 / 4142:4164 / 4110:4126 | 0.6 Angstrom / 4.13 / 3.72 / 3.57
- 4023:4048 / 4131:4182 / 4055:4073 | 0.5 Angstrom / 3.78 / 3.62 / 3.6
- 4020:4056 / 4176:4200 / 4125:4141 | 0.2 Angstrom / 3.77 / 3.65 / 3.65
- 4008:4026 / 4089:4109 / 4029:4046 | 0.4 Angstrom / 3.88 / 3.73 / 3.67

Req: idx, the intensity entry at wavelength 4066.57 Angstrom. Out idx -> 4.419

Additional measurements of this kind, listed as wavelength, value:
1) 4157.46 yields 3.77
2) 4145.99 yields 3.701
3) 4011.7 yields 3.863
